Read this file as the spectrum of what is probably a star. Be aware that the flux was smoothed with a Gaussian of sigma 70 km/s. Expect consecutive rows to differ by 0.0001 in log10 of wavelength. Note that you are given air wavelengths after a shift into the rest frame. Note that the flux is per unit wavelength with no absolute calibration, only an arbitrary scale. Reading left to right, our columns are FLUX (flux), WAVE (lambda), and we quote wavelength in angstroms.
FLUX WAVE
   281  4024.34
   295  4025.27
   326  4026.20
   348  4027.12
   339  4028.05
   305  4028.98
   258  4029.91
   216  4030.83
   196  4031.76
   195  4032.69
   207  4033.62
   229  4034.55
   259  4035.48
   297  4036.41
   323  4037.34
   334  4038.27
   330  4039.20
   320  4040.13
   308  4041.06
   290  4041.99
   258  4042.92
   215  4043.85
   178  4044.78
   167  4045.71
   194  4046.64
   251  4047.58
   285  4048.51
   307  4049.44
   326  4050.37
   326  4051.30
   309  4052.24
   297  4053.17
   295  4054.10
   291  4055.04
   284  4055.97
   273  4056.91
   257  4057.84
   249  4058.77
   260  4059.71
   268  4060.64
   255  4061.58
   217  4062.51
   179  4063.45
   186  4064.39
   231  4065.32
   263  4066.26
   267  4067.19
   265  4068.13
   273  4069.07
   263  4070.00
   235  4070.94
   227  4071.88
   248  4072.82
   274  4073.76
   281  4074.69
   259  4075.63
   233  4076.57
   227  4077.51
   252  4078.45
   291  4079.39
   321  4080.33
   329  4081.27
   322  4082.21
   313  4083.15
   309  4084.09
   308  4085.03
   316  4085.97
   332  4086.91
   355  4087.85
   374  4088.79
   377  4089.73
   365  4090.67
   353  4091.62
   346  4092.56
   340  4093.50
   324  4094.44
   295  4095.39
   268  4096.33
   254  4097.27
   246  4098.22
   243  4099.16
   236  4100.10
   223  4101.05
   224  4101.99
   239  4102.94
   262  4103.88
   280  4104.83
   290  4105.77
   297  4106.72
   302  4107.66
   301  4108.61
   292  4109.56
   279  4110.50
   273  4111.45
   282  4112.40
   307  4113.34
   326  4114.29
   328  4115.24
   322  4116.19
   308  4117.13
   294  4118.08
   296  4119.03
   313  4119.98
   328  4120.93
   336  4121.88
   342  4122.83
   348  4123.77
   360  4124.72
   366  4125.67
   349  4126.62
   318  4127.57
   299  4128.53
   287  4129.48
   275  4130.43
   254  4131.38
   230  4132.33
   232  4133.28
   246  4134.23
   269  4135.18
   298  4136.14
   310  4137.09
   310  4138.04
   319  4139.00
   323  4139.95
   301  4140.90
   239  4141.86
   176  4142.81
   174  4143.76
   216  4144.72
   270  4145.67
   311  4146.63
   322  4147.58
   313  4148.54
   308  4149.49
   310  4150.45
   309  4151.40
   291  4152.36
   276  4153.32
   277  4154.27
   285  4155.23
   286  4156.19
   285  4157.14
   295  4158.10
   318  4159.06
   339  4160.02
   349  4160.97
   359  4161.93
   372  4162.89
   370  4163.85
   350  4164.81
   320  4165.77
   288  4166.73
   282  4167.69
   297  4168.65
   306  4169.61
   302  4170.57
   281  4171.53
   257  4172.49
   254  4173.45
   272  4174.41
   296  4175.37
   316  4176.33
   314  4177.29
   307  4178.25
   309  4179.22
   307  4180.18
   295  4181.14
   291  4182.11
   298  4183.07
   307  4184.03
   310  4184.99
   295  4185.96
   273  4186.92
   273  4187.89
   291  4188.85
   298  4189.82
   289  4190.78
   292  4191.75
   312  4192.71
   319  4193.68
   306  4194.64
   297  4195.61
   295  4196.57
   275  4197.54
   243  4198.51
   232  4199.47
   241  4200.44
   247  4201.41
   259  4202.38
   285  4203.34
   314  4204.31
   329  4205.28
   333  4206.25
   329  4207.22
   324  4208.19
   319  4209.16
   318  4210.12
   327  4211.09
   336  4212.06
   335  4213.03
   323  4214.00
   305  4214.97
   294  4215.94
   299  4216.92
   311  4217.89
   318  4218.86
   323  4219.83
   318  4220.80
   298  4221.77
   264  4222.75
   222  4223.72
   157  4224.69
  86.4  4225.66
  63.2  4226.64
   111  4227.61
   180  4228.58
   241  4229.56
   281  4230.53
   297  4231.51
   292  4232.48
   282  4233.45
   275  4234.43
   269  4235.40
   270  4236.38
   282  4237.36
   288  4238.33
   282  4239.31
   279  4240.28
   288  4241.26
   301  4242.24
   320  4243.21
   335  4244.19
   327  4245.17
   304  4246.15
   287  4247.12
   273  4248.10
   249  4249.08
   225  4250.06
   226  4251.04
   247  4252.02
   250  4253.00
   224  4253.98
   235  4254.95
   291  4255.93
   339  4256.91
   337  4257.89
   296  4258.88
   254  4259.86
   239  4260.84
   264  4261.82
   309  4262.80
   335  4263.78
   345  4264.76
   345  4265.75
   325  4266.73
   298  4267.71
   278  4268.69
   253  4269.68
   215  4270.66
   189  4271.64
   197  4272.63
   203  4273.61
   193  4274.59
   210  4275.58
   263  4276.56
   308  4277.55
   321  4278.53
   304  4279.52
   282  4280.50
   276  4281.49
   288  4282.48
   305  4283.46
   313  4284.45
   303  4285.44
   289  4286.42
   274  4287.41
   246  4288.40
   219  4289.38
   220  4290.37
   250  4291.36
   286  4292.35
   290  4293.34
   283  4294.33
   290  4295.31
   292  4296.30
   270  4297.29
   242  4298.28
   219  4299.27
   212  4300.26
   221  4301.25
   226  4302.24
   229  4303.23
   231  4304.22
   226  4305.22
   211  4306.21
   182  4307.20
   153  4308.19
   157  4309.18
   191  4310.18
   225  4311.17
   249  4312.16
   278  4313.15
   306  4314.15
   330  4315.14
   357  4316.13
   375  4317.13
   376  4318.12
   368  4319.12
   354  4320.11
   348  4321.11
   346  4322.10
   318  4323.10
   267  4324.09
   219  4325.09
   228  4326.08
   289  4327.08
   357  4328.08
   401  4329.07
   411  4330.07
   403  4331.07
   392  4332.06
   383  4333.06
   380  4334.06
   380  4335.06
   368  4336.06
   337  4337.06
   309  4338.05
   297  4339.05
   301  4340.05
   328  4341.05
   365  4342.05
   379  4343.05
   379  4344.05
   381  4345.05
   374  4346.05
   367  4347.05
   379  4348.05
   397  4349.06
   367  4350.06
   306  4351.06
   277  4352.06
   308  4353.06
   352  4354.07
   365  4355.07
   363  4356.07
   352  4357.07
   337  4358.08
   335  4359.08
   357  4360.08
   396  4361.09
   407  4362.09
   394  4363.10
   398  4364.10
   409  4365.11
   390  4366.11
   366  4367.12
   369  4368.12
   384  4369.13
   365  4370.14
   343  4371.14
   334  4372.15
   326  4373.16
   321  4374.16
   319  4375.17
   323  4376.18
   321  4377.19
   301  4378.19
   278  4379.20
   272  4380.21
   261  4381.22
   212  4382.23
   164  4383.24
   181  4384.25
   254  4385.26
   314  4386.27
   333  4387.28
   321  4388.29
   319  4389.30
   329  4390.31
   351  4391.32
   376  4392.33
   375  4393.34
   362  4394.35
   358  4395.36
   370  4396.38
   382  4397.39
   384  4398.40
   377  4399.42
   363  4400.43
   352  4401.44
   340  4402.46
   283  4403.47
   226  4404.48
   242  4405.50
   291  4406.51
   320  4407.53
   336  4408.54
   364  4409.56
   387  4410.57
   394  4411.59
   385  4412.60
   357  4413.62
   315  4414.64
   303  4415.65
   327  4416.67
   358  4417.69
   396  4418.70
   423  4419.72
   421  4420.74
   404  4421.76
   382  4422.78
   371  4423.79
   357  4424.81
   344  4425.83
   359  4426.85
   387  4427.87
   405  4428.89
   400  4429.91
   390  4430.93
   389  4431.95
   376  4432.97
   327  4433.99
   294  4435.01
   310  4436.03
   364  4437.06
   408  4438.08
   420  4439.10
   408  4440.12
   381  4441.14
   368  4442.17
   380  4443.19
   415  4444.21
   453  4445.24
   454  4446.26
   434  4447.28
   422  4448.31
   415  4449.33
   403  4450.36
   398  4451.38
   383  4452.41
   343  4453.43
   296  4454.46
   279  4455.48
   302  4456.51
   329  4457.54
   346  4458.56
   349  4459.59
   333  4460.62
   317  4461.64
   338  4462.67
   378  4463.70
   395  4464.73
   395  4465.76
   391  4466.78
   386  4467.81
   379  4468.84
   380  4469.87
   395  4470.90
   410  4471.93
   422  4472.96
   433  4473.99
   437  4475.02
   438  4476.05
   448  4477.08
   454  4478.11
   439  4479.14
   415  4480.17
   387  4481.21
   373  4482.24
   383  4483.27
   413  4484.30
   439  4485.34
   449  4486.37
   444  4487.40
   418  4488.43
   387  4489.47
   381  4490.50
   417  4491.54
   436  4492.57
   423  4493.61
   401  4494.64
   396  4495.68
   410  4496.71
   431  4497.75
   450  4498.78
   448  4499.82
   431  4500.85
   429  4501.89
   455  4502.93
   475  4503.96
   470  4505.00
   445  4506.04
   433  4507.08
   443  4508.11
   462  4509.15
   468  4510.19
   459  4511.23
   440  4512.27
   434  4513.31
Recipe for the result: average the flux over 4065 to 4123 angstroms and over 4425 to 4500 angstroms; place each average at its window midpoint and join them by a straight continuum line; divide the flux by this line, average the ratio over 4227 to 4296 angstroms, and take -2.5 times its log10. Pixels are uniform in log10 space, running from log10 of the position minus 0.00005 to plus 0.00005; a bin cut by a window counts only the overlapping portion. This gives 0.23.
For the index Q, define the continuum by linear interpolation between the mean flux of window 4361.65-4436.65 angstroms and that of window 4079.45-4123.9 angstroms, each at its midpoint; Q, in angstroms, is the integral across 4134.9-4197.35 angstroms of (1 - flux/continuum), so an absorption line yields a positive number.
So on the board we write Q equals 3.2 angstroms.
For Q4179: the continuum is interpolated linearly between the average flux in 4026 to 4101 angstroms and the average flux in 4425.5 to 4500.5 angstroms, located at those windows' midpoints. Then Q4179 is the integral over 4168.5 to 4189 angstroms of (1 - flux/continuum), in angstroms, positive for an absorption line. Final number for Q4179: 1.14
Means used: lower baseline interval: 277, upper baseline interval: 392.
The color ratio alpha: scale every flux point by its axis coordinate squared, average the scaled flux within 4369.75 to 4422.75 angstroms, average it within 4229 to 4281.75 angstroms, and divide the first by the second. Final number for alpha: 1.3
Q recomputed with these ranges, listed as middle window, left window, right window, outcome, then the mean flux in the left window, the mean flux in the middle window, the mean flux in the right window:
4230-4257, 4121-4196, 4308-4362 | 3.15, 298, 278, 334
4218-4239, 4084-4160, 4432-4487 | 5.12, 296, 245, 387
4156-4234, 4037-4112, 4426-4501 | 6.19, 279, 289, 393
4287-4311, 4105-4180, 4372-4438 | 6.54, 299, 234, 337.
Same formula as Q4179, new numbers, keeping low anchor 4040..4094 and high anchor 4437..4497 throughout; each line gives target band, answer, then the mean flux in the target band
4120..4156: 0.96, 291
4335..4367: 0.33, 358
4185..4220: 2.16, 299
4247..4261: 2.88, 265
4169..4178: 0.60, 290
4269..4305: 9.14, 256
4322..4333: 0.71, 332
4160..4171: -0.71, 327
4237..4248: 1.05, 299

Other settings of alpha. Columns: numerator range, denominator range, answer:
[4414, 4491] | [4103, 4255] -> 1.52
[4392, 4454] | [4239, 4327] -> 1.45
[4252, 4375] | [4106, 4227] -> 1.12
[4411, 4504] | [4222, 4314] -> 1.66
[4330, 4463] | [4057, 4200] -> 1.38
